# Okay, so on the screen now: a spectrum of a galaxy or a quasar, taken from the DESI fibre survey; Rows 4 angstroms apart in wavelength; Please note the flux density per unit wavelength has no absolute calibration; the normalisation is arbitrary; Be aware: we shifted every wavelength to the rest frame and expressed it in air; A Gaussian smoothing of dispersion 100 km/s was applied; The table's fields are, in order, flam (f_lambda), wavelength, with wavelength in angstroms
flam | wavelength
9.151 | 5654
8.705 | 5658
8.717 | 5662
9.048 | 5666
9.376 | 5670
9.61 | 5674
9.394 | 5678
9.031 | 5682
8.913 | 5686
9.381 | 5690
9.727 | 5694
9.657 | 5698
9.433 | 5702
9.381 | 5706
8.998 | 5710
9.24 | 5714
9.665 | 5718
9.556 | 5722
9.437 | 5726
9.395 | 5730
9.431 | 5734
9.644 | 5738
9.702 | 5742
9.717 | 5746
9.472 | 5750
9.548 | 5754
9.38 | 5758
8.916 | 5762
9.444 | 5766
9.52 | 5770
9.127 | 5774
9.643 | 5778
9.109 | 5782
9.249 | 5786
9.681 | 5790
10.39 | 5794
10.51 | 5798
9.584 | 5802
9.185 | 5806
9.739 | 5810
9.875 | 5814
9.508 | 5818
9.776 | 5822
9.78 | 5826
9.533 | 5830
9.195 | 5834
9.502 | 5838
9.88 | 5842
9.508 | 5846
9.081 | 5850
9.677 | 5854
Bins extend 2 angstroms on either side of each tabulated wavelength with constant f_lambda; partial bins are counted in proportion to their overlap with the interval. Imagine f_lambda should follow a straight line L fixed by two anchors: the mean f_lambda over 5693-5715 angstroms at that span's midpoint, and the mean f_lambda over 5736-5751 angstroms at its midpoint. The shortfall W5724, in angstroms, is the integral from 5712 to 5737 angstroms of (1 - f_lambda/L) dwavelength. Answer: 0.2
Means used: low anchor 9.4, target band 9.46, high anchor 9.64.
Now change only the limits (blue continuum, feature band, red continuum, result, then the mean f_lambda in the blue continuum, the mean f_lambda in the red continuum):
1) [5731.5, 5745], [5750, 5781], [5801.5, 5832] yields 0.8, 9.59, 9.62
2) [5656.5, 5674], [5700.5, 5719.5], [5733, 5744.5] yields 0.1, 9.04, 9.61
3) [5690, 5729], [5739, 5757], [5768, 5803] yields -0.1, 9.45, 9.65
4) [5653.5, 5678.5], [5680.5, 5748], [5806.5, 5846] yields -1.1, 9.13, 9.62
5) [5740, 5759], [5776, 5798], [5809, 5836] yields -0.2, 9.57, 9.63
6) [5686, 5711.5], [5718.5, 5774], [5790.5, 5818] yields 0.8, 9.4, 9.84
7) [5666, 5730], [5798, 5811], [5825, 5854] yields -0.2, 9.38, 9.5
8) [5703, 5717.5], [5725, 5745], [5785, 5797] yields -0.2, 9.27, 9.88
